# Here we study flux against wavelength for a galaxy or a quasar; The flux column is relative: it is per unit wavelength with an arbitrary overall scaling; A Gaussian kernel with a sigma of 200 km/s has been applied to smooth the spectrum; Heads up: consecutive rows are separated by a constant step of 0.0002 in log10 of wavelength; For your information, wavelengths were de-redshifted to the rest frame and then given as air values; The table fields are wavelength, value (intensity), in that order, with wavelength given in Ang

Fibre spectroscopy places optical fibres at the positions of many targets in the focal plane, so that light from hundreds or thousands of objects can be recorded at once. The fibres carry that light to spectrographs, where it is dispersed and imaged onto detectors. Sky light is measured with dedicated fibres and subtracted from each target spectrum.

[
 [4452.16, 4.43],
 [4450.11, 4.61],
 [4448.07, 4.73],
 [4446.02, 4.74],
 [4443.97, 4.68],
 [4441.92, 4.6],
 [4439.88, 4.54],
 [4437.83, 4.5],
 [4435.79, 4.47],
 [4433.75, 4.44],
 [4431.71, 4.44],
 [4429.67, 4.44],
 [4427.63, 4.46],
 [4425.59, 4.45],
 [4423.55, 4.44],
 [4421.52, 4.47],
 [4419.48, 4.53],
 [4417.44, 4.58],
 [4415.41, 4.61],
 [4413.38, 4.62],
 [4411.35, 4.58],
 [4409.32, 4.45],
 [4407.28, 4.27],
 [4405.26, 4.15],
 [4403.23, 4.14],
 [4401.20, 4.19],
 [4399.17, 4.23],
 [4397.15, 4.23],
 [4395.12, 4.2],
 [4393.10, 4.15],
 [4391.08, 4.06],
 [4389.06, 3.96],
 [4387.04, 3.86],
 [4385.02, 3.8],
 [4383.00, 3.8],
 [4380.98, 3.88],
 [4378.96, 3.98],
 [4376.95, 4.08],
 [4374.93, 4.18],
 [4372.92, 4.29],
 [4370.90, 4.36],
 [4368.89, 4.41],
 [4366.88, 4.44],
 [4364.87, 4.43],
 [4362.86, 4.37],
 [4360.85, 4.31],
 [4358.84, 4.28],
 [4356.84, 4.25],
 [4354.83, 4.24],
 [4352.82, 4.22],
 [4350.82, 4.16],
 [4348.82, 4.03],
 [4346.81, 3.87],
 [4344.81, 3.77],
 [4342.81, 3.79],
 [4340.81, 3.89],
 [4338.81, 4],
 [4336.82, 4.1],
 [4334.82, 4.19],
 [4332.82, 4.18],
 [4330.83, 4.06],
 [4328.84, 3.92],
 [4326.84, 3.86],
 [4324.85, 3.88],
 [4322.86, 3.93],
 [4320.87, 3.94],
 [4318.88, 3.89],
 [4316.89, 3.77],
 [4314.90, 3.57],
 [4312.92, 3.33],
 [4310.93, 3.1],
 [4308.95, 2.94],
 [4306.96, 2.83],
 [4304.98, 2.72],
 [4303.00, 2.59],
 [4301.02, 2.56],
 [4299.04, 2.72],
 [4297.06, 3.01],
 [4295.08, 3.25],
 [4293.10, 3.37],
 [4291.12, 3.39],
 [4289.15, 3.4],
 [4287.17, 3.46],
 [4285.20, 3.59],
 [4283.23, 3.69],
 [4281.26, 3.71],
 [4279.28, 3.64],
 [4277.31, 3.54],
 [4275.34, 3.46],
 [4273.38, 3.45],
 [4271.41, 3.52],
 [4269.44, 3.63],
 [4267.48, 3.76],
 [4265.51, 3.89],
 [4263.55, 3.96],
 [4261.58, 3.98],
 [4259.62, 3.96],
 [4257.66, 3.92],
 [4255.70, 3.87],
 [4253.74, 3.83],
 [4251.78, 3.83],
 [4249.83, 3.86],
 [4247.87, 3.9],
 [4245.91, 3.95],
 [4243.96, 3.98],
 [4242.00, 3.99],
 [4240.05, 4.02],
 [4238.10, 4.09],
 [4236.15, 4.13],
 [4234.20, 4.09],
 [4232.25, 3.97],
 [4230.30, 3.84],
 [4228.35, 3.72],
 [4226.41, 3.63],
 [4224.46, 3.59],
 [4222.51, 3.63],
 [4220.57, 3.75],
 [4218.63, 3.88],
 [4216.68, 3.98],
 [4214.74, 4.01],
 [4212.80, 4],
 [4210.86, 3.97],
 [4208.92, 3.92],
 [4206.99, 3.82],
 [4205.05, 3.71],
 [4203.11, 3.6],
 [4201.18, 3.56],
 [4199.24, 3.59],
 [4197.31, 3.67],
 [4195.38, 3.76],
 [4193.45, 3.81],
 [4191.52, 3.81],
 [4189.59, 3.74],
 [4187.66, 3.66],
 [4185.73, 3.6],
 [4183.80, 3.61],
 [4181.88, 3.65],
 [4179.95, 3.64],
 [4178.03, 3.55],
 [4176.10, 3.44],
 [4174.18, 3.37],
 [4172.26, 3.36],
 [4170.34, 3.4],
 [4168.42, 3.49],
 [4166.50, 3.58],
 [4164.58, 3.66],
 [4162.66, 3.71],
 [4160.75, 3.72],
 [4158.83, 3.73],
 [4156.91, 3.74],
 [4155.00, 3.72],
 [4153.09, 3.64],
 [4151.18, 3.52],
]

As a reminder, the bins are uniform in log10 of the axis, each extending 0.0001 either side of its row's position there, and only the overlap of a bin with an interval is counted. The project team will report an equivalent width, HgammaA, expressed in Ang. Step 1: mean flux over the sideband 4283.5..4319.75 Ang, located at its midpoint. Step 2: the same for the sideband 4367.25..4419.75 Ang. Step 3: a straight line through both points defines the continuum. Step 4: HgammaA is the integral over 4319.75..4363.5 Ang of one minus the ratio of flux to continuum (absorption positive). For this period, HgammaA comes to -5.0 Ang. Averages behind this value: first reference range 3.2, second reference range 4.21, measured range 4.05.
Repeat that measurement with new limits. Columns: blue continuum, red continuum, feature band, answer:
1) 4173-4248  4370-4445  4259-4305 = 6.2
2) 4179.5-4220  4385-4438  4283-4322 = 7.6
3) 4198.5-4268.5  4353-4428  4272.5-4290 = 1.9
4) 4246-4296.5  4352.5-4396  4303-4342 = 2.6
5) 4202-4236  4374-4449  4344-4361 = 0.2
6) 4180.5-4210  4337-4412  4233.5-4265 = -1.0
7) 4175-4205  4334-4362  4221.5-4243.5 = -0.7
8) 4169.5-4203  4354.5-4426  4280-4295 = 1.6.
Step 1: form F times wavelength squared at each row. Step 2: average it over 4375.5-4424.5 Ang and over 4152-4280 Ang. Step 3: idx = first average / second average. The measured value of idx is 1.23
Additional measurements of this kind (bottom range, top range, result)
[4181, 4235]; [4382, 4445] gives 1.27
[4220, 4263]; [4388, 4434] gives 1.21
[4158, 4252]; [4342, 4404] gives 1.19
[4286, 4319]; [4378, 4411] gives 1.35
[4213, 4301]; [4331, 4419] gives 1.19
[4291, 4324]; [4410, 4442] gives 1.47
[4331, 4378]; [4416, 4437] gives 1.11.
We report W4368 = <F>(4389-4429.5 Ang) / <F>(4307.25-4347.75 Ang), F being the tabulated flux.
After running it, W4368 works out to 1.1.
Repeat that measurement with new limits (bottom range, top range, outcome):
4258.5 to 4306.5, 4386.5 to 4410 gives 1.22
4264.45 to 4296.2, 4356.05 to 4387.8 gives 1.18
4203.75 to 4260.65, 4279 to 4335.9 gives 0.89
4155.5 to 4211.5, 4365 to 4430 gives 1.17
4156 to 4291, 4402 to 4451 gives 1.20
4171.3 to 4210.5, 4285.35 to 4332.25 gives 0.93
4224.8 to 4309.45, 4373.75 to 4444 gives 1.19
